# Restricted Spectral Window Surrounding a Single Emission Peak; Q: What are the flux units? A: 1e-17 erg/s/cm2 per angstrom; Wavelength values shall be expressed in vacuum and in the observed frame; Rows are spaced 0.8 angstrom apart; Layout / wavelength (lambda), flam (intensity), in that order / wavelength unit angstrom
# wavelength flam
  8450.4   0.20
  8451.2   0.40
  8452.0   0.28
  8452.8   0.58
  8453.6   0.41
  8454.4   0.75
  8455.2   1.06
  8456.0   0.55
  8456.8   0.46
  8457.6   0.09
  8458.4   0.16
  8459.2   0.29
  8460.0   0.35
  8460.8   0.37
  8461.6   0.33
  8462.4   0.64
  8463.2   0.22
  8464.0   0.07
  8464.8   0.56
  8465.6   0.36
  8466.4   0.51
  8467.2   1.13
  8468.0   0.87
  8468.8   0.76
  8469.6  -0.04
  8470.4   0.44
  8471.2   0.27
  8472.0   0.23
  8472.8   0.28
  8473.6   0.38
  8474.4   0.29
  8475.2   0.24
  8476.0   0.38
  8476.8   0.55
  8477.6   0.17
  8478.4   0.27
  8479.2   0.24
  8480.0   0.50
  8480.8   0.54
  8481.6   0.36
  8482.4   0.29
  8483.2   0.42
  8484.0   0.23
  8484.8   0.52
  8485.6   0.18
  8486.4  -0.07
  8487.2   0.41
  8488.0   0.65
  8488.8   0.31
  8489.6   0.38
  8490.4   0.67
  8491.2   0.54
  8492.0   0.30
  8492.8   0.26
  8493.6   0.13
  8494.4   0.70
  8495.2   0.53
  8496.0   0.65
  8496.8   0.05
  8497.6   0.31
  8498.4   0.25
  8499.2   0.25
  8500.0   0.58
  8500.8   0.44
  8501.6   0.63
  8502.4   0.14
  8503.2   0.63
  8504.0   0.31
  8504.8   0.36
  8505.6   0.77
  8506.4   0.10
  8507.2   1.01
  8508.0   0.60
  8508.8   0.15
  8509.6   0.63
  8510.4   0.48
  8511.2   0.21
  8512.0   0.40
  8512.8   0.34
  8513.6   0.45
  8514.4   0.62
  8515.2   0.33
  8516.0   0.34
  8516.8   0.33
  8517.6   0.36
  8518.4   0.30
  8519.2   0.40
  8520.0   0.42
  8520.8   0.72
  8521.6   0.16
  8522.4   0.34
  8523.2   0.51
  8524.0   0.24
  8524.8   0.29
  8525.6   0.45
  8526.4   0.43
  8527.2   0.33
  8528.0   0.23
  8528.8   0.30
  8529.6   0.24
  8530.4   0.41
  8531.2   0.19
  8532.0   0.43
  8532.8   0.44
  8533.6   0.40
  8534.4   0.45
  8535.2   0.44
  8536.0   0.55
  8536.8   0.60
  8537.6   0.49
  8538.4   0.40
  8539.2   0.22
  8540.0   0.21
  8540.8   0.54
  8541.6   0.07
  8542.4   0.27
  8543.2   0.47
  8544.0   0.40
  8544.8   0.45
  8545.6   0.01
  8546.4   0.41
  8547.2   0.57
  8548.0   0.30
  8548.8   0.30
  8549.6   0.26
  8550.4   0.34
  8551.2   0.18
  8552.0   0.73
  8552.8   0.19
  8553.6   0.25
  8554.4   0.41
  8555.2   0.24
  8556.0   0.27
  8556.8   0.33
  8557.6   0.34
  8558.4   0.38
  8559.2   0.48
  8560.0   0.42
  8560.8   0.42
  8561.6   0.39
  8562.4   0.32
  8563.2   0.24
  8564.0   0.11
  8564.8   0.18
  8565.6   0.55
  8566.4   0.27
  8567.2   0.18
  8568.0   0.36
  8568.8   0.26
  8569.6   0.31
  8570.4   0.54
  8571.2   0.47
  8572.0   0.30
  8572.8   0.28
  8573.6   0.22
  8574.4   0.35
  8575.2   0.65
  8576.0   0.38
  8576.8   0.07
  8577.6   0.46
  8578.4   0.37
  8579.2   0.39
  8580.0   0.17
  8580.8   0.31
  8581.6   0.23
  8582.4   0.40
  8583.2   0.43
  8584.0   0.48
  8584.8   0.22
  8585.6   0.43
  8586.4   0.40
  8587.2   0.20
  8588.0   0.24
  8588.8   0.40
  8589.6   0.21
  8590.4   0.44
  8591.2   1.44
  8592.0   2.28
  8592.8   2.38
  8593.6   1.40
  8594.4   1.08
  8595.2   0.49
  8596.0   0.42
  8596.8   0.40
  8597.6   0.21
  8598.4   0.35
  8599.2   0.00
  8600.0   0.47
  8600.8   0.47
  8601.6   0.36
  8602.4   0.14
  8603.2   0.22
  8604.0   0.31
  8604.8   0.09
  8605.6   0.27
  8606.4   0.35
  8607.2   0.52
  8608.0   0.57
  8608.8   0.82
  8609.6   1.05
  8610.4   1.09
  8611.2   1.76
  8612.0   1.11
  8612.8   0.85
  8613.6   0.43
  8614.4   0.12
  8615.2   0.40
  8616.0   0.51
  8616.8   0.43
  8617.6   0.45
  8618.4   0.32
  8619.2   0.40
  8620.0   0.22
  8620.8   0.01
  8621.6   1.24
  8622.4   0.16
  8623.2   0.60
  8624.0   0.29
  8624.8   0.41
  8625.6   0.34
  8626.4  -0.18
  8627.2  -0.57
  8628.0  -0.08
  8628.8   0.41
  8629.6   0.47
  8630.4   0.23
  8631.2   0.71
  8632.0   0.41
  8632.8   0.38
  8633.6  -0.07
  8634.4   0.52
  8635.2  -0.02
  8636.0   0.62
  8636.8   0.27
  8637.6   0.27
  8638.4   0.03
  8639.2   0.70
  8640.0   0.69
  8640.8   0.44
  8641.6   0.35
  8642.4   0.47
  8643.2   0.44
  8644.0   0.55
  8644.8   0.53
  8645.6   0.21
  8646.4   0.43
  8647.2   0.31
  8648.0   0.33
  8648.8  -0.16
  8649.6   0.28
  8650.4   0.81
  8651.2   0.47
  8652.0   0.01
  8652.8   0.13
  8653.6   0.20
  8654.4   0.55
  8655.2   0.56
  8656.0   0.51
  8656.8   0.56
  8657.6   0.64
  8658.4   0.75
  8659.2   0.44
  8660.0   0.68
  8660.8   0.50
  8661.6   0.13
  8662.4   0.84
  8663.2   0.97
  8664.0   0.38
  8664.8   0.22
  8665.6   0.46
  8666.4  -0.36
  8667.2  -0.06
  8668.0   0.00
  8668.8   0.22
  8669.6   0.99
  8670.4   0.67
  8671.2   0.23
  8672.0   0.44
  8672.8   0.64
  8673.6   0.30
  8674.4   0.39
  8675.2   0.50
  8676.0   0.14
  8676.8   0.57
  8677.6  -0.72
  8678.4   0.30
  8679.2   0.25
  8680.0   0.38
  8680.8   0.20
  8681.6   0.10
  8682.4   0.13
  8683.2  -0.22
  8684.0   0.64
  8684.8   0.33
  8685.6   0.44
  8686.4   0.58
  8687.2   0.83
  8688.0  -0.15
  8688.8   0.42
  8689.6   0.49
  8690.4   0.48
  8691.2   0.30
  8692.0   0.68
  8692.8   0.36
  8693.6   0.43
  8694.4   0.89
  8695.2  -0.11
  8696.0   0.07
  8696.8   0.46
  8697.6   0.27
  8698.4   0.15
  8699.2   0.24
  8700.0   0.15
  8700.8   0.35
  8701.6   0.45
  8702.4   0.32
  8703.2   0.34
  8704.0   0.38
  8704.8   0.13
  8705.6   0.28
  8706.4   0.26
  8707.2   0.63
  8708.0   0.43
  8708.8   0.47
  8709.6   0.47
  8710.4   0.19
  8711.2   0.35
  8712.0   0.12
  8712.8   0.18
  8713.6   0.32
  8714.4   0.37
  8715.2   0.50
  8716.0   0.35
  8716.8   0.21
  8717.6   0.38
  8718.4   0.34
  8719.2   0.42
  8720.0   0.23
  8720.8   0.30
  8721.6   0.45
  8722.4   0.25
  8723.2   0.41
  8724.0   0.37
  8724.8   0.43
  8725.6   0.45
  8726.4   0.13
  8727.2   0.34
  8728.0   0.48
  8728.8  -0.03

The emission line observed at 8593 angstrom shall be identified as [S II] 6716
